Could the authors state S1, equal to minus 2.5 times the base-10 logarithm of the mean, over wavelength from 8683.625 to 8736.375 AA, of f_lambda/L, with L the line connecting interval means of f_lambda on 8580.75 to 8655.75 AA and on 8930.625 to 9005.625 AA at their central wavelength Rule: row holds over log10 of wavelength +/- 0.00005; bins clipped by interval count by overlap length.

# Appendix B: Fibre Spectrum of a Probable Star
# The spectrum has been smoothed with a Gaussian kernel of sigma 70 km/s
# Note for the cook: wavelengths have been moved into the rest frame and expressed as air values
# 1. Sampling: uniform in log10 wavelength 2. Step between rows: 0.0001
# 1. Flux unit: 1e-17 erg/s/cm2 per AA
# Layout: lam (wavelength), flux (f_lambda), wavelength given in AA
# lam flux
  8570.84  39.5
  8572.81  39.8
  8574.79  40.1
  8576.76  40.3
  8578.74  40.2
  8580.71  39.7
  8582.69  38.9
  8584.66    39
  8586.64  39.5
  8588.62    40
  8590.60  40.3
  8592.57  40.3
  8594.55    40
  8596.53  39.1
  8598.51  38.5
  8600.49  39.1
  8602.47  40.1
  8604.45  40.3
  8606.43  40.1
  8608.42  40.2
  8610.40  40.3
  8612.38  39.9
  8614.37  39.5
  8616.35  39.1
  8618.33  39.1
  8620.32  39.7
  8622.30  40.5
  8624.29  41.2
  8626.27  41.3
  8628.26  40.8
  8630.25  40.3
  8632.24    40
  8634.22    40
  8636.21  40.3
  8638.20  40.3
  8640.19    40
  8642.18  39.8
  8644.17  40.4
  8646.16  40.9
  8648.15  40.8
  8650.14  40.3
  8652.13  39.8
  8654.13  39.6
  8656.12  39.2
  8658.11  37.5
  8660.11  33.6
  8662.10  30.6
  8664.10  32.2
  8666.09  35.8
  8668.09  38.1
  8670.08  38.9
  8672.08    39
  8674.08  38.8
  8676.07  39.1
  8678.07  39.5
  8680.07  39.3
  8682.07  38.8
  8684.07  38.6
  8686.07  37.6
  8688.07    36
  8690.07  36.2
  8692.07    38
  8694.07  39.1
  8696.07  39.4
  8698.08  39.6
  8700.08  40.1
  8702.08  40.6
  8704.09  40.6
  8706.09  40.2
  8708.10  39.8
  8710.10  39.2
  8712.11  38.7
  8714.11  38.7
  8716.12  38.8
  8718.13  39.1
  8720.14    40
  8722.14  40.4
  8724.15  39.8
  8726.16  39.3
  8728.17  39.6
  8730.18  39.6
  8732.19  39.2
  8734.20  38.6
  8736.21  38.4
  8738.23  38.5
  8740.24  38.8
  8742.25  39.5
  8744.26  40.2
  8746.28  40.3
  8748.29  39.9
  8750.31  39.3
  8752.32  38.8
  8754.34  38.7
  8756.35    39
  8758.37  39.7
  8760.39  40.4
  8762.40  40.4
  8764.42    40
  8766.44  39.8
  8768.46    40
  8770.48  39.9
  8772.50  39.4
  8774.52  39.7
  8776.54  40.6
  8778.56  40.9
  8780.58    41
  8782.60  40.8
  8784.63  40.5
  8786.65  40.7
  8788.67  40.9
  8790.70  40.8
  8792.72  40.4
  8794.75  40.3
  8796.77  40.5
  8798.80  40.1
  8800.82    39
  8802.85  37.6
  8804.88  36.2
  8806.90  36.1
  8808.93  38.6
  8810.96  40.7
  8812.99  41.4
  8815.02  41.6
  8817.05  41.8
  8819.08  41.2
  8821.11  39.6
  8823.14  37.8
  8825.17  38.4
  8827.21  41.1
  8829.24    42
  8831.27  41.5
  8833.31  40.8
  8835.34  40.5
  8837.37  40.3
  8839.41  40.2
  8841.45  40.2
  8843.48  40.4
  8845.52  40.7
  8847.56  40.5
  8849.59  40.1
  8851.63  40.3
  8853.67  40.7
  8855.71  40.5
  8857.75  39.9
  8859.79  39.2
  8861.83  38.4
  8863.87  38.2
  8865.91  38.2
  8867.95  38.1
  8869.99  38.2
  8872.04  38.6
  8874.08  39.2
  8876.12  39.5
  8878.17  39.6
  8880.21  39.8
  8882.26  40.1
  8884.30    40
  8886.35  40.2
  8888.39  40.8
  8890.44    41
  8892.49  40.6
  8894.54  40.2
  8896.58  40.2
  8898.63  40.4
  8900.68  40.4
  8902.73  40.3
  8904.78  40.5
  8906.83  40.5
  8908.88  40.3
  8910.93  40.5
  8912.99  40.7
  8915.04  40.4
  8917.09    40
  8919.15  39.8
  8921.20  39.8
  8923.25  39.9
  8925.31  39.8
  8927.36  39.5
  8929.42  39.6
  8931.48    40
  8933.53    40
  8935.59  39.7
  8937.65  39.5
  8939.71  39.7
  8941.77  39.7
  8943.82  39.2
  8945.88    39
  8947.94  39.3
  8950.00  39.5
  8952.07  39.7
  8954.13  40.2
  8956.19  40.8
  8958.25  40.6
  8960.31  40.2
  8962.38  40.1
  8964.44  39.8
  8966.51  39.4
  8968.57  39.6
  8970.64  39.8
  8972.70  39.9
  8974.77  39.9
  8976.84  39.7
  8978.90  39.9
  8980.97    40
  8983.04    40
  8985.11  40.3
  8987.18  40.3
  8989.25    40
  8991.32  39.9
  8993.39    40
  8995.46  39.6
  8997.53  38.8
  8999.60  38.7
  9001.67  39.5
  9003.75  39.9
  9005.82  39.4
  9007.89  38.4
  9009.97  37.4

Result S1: 0.02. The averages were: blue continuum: 40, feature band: 39.1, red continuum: 39.8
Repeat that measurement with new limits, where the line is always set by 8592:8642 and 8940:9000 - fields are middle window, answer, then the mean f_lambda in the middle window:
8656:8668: 0.15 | 34.7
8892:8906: -0.01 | 40.4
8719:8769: 0.01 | 39.5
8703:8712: 0.00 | 39.8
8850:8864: 0.00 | 39.7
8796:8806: 0.04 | 38.6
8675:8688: 0.04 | 38.6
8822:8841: -0.01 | 40.3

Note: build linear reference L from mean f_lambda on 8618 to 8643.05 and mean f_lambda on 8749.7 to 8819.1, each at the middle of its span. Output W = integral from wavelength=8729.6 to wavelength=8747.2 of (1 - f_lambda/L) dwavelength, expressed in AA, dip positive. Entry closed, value 0.35 AA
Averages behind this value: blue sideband 40.3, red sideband 39.9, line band 39.2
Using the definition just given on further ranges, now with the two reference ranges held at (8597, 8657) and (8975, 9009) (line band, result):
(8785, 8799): -0.24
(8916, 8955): 0.03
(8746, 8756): 0.15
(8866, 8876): 0.30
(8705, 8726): 0.25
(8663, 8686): 1.17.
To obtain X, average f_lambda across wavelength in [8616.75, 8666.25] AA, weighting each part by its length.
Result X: 39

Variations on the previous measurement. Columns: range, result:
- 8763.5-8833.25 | 40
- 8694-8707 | 40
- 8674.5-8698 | 38.4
